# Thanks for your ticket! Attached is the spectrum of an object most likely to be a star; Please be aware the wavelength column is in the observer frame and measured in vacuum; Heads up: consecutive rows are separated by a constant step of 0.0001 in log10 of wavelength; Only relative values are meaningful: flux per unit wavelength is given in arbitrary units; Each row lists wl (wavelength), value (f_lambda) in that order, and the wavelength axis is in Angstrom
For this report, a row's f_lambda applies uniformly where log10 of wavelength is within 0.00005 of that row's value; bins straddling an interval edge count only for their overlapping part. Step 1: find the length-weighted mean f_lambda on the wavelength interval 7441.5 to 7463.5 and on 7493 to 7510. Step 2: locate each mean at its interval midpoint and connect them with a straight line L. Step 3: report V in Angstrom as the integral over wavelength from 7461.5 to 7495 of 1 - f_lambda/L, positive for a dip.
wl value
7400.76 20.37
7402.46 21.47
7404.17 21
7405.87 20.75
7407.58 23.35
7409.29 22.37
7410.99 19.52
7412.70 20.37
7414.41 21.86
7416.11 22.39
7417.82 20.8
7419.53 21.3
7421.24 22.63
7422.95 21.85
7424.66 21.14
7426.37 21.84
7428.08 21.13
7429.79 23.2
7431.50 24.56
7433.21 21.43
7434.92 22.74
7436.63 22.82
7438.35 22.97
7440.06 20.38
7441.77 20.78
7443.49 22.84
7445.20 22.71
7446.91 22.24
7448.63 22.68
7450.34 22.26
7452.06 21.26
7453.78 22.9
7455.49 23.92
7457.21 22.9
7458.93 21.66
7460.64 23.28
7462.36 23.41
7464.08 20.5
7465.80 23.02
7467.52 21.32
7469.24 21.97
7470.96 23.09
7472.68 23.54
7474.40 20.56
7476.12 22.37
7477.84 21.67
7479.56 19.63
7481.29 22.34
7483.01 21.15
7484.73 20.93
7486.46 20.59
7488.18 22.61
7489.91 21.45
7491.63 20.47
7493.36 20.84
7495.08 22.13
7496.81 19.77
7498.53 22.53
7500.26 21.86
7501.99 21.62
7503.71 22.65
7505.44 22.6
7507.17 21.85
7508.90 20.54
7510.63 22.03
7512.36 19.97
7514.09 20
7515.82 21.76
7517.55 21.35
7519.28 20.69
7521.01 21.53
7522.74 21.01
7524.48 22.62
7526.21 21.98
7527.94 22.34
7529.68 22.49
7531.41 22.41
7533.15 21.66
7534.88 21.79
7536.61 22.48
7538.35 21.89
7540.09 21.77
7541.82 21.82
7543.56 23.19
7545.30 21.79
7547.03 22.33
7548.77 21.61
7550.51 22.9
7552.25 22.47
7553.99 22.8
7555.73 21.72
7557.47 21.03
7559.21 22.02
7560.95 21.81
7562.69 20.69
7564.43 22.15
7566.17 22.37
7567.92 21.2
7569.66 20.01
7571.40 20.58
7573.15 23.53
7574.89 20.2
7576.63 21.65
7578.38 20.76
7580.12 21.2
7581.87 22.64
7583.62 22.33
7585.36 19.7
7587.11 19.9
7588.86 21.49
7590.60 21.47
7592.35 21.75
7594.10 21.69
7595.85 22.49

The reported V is 0.64 Angstrom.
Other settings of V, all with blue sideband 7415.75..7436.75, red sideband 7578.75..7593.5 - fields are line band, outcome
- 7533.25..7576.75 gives -0.8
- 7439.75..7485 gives -0.3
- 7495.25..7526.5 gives 0.3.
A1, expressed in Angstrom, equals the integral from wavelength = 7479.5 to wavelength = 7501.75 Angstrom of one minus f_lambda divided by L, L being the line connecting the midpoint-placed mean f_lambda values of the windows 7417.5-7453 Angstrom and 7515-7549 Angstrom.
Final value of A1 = 0.7 Angstrom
